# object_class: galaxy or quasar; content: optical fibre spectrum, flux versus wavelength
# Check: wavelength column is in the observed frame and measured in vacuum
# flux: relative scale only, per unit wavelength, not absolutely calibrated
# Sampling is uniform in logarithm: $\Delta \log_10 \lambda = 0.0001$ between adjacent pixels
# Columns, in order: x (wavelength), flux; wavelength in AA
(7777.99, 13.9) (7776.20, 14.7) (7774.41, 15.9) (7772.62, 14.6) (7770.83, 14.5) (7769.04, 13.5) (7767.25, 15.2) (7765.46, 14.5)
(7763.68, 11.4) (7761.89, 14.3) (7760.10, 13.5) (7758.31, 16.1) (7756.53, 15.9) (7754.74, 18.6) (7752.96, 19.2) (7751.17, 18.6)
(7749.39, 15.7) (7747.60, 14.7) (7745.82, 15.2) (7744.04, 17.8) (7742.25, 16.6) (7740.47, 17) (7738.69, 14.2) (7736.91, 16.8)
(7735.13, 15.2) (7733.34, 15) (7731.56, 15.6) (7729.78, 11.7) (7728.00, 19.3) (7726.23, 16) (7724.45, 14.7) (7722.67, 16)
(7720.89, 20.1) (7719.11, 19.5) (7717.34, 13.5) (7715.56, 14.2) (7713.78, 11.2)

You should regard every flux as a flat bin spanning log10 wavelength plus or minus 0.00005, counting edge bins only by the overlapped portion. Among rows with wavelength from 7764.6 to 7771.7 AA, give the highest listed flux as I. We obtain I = 15.2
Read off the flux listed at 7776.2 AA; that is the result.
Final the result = 14.7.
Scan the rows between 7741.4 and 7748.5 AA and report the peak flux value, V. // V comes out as 17.8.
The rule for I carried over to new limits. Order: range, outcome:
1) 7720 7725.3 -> 20.1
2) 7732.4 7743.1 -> 17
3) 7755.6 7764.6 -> 16.1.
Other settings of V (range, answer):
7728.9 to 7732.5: 15.6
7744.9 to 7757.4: 19.2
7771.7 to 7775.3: 15.9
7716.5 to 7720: 19.5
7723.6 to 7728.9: 19.3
